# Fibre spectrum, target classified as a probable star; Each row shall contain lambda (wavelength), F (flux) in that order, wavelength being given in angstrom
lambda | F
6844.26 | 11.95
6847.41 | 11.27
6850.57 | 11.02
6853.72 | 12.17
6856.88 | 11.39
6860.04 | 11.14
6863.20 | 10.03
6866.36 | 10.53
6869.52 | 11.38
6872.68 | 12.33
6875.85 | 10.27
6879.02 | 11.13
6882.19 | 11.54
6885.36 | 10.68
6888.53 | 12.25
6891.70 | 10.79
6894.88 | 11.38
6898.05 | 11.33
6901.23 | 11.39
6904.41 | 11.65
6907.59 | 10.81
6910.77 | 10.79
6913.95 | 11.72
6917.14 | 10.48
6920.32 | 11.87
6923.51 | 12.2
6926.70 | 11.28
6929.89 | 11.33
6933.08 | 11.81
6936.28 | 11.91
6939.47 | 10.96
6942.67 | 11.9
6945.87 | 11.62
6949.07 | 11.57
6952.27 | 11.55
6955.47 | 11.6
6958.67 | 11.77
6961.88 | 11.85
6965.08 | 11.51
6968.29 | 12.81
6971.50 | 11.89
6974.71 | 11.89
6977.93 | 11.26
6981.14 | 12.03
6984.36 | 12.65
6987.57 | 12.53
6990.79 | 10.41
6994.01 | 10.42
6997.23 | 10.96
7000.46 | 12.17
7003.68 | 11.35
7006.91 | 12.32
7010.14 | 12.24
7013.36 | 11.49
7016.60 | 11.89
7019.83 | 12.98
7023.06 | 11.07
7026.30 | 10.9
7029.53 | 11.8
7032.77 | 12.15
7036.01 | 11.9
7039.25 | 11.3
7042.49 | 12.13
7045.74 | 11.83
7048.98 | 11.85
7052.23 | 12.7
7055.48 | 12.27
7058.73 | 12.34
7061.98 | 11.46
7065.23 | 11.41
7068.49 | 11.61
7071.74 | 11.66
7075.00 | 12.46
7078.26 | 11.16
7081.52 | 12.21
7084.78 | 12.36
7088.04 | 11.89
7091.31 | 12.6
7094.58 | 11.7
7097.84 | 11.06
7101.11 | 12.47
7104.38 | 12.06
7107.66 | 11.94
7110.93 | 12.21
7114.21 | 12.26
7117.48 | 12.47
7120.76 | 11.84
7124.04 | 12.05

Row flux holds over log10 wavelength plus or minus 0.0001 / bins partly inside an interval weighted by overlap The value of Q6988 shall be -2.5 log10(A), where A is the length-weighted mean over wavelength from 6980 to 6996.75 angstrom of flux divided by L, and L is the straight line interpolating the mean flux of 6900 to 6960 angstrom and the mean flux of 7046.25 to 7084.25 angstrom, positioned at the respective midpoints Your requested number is 0.01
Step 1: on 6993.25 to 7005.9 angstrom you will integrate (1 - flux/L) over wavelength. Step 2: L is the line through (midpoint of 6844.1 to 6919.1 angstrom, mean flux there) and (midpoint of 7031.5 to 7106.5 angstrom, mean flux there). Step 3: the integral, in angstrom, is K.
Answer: 0.4 angstrom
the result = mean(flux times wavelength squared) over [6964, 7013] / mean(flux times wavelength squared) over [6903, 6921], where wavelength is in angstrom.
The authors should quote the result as 1.1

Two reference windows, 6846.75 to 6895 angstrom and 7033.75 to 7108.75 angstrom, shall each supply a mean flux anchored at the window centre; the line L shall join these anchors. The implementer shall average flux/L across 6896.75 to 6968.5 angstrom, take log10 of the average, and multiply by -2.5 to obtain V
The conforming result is -0.010 mag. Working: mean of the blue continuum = 11.2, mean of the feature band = 11.5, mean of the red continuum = 11.9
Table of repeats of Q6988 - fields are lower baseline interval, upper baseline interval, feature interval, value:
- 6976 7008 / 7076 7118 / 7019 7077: 0.00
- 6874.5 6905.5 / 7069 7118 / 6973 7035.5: 0.00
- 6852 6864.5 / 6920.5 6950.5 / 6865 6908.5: 0.01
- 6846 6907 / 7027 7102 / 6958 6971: -0.04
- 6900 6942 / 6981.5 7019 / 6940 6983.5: -0.02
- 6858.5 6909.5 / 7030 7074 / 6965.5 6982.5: -0.04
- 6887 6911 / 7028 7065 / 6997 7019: -0.01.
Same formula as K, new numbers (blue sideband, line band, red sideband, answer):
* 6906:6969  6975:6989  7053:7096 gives -0.5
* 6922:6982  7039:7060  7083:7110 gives -0.3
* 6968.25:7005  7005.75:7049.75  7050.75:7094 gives -0.1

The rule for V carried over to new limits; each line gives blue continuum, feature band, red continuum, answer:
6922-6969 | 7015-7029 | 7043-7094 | 0.014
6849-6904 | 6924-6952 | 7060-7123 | -0.013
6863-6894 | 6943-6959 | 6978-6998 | -0.024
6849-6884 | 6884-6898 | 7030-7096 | -0.002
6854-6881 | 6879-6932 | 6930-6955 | 0.000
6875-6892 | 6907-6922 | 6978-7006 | 0.012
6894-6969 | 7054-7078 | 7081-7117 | 0.012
